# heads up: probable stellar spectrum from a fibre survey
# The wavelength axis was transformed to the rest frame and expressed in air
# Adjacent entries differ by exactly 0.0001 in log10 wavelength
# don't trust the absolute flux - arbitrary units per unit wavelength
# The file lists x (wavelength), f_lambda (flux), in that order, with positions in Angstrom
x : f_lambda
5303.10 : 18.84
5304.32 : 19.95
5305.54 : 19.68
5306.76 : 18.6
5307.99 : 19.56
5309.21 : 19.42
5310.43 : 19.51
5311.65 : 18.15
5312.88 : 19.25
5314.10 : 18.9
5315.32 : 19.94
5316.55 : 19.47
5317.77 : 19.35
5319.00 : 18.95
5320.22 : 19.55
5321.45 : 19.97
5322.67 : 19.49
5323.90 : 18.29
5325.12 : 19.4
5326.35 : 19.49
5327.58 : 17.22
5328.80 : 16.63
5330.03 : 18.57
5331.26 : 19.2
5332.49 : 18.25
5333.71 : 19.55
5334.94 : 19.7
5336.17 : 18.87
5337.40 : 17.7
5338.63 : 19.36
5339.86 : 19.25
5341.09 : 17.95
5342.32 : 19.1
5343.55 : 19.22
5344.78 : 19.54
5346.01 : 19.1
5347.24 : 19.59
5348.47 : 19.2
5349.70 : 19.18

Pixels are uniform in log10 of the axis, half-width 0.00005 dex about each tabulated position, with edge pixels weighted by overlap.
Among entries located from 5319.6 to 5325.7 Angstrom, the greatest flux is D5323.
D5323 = 19.97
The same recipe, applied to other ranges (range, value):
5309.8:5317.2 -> 19.94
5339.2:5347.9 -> 19.59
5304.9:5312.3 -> 19.68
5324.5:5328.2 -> 19.49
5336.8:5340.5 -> 19.36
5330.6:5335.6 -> 19.7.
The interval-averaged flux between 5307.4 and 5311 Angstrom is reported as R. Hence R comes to 19.5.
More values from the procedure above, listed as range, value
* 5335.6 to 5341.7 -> 18.6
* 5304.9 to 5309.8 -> 19.3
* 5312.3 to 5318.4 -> 19.4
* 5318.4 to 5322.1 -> 19.5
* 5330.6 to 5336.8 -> 19.1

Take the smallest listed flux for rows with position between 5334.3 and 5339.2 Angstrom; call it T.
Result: 17.7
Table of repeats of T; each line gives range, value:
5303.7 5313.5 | 18.15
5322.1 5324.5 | 18.29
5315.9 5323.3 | 18.95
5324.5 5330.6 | 16.63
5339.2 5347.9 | 17.95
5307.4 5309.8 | 19.42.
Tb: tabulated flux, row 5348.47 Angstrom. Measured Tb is 19.2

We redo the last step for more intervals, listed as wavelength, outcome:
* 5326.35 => 19.49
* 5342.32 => 19.1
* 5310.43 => 19.51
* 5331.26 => 19.2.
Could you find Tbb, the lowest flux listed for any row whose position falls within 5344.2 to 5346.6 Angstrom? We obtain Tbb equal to 19.1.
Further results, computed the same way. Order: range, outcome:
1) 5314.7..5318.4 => 19.35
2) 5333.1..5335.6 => 19.55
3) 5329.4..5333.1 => 18.25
